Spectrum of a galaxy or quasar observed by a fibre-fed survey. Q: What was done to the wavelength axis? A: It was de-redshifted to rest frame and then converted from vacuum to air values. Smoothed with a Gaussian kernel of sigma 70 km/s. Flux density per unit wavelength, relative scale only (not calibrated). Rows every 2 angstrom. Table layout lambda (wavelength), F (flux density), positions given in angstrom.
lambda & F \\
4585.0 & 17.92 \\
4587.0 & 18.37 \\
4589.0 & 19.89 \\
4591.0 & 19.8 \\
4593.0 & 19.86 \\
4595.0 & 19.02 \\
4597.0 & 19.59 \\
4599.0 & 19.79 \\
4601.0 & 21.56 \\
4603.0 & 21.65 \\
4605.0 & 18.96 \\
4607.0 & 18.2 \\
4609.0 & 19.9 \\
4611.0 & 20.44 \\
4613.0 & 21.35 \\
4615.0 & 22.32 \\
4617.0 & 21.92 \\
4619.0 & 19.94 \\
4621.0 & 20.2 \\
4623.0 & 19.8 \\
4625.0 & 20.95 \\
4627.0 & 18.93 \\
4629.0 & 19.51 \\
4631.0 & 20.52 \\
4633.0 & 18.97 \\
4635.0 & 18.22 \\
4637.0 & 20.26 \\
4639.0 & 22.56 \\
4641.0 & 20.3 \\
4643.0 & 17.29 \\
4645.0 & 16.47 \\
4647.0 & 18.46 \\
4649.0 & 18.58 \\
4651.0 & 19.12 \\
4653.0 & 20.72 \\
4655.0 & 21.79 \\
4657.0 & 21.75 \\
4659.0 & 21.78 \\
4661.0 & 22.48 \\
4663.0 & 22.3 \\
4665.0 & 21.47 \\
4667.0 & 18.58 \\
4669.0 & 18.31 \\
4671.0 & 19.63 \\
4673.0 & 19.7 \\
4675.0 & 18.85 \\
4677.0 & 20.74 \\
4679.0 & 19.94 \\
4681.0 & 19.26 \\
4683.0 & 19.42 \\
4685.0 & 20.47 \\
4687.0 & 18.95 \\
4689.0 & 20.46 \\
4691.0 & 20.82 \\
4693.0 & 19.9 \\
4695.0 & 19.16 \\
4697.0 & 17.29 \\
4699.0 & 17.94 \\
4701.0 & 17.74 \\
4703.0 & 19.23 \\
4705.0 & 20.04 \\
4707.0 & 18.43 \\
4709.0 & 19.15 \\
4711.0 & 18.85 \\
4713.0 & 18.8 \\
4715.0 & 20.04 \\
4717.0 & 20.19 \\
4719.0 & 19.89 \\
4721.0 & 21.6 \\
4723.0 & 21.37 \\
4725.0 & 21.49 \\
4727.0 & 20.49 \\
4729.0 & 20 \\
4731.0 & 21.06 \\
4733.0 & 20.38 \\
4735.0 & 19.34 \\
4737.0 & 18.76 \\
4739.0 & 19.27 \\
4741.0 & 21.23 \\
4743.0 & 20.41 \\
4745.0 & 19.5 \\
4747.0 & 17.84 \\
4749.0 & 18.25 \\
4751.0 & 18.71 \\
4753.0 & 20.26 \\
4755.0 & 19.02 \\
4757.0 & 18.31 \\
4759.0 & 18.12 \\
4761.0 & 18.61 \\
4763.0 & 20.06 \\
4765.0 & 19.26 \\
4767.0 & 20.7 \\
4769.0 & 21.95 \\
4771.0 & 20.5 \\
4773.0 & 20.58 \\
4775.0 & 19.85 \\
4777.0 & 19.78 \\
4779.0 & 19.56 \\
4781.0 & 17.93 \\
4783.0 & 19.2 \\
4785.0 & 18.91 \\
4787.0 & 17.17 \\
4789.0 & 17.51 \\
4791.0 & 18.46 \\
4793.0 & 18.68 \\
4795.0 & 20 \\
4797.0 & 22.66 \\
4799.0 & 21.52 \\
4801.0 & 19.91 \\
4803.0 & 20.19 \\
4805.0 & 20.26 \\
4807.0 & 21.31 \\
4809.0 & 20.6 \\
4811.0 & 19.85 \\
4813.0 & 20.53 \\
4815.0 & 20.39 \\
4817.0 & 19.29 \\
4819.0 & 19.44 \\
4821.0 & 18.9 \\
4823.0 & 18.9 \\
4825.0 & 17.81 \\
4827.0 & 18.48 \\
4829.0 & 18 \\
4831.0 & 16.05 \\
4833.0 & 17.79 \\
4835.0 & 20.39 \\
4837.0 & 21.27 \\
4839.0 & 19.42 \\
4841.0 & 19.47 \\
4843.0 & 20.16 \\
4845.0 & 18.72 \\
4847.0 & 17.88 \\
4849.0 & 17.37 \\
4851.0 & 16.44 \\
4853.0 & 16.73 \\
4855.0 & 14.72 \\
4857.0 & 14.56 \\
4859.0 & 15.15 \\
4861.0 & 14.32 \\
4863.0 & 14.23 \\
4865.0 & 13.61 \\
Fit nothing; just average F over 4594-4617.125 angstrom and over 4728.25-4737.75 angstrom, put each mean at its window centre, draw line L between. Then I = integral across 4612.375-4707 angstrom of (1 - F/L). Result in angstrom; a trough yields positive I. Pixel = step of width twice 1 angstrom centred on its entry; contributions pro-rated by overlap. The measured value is 1.4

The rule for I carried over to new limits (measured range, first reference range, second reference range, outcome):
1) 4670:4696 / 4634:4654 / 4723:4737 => -0.06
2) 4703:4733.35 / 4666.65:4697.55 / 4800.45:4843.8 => -0.90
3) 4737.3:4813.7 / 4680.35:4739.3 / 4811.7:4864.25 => -3.52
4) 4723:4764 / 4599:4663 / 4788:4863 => -0.61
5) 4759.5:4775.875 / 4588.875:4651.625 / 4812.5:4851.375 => -0.84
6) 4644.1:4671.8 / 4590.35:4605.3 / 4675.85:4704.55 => -0.69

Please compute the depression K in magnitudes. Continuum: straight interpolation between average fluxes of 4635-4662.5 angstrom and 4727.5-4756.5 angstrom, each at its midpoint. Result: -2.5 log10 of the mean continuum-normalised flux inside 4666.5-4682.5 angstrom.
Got 0.03 mag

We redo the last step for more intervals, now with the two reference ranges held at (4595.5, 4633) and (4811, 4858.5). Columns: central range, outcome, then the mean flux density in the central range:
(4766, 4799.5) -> -0.05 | 19.7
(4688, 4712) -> 0.02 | 19.1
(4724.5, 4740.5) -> -0.05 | 20.1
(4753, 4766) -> 0.00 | 19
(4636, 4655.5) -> 0.03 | 19.5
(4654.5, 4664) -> -0.11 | 22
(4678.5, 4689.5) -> 0.00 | 19.7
